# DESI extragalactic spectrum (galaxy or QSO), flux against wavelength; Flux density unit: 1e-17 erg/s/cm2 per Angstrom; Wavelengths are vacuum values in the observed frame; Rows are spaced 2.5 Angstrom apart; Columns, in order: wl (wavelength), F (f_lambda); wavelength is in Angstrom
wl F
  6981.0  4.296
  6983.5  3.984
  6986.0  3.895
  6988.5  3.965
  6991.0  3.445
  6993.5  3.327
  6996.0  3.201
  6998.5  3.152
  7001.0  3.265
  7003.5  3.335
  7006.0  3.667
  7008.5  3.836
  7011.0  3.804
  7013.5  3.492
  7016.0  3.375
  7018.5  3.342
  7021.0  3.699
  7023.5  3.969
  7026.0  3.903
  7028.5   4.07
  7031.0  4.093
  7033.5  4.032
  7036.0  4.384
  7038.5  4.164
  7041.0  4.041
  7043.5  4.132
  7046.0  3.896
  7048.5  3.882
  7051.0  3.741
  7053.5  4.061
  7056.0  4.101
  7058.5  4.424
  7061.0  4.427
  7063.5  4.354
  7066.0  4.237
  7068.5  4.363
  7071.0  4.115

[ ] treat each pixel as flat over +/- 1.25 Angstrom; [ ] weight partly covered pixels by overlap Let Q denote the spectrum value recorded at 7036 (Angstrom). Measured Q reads 4.384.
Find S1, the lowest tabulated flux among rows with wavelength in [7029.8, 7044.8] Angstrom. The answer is 4.032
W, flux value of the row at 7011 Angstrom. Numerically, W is 3.804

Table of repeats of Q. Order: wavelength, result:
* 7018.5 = 3.342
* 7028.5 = 4.07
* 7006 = 3.667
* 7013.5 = 3.492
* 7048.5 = 3.882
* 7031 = 4.093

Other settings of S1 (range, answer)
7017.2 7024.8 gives 3.342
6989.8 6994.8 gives 3.327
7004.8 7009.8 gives 3.667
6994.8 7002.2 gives 3.152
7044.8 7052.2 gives 3.741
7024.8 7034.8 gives 3.903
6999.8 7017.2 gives 3.265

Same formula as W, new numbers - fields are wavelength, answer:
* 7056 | 4.101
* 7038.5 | 4.164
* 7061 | 4.427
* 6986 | 3.895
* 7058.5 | 4.424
